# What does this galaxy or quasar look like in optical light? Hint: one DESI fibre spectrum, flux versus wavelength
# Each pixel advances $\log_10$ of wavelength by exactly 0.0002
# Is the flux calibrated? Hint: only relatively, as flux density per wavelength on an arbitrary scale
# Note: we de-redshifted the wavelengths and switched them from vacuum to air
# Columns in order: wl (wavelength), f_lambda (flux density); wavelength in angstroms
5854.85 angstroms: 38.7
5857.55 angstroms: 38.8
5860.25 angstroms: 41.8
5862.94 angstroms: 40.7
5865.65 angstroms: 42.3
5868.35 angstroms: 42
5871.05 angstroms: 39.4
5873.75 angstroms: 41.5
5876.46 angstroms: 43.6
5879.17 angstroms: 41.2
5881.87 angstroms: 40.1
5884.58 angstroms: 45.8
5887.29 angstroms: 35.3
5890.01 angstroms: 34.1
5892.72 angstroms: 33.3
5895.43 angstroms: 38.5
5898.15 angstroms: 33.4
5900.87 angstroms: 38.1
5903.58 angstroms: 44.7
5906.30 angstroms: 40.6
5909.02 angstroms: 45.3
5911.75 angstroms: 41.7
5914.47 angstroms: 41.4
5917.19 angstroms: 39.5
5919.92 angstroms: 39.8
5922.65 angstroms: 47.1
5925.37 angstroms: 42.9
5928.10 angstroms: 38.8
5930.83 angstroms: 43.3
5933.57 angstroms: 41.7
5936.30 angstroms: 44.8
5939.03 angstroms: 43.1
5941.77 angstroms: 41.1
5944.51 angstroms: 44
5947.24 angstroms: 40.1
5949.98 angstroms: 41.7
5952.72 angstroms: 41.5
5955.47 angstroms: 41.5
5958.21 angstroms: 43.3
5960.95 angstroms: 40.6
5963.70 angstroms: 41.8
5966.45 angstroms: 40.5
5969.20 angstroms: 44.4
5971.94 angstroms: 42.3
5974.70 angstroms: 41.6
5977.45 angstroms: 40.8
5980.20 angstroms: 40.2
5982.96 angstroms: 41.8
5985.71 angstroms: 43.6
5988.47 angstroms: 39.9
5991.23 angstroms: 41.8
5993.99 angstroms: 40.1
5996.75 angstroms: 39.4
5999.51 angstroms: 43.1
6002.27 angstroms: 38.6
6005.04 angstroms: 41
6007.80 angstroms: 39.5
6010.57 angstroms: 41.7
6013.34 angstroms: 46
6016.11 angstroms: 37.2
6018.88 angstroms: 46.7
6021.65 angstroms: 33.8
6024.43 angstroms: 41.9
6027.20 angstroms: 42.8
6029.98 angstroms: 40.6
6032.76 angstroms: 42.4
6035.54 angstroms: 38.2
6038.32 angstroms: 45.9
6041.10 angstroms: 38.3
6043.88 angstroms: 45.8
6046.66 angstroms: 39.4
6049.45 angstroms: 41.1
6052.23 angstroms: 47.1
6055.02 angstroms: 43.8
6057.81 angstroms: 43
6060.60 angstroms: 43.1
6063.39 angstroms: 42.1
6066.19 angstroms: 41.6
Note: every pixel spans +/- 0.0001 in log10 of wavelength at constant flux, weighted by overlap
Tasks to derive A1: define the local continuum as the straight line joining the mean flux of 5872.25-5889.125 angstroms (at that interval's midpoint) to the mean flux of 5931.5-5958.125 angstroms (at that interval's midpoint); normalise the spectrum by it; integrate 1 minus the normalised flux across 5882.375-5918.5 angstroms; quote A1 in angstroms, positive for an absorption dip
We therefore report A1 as 1.8 angstroms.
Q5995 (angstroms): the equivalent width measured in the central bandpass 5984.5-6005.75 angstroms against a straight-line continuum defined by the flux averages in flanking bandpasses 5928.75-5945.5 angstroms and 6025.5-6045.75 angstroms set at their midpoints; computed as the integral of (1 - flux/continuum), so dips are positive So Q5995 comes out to 0.69 angstroms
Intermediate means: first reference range 42.8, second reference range 41.9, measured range 40.9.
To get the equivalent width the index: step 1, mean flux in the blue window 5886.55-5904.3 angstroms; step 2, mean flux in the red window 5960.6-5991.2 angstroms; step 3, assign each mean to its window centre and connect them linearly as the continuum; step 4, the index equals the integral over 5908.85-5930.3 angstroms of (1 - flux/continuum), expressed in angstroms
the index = -2.2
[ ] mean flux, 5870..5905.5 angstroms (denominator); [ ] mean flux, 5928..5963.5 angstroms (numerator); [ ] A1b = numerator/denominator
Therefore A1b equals 1.07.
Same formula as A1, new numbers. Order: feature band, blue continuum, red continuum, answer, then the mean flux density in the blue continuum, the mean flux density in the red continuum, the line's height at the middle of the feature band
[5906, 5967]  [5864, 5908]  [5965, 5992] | -1.9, 39.7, 41.7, 40.8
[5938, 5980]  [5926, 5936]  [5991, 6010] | -0.6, 41.7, 40.5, 41.2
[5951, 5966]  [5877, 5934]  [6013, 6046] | -0.3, 40.3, 41.4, 40.8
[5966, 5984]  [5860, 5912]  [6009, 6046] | -0.3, 40.1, 41.6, 41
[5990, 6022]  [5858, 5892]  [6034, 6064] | 0.8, 40.5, 42.5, 42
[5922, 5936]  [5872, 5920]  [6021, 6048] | -0.9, 39.9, 41.1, 40.2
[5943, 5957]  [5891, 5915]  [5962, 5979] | -0.2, 39.5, 41.8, 41.1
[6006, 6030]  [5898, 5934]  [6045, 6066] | 0.7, 41.6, 42.8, 42.4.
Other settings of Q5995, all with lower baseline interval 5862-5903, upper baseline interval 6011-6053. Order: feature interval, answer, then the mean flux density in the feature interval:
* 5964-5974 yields -0.4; 42.3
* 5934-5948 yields -0.8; 42.7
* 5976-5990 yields -0.1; 41.3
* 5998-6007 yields 0.1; 40.8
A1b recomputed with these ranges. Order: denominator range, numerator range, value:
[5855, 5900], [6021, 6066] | 1.06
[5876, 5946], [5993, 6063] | 1.02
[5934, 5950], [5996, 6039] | 0.97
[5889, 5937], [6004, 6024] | 1.01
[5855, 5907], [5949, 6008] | 1.04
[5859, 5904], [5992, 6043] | 1.03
